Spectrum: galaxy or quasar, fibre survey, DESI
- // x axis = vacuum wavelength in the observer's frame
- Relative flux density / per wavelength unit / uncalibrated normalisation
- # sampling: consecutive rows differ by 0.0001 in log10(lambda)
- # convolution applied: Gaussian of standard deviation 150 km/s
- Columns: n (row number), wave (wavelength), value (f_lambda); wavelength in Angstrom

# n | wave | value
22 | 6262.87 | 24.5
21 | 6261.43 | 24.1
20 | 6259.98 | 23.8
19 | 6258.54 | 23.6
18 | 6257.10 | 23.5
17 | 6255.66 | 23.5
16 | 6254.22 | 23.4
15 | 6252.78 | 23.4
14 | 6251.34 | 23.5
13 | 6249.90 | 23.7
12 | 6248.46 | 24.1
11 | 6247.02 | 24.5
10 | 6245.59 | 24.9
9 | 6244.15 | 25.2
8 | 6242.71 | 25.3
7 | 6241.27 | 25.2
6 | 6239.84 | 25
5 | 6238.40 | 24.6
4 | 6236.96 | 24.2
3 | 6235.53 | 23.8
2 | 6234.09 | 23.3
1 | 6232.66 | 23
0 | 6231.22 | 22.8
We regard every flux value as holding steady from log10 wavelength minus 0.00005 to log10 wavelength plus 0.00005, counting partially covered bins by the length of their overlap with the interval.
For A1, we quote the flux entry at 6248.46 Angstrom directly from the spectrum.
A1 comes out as 24.1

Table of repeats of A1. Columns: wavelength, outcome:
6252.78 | 23.4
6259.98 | 23.8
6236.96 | 24.2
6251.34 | 23.5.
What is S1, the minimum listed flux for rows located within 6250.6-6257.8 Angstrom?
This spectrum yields 23.4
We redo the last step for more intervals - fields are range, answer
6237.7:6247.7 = 24.5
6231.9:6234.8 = 23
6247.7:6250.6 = 23.7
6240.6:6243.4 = 25.2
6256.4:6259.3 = 23.5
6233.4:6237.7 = 23.3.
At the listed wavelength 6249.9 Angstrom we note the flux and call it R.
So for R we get 23.7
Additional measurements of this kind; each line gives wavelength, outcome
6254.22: 23.4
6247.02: 24.5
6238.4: 24.6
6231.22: 22.8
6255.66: 23.5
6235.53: 23.8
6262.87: 24.5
